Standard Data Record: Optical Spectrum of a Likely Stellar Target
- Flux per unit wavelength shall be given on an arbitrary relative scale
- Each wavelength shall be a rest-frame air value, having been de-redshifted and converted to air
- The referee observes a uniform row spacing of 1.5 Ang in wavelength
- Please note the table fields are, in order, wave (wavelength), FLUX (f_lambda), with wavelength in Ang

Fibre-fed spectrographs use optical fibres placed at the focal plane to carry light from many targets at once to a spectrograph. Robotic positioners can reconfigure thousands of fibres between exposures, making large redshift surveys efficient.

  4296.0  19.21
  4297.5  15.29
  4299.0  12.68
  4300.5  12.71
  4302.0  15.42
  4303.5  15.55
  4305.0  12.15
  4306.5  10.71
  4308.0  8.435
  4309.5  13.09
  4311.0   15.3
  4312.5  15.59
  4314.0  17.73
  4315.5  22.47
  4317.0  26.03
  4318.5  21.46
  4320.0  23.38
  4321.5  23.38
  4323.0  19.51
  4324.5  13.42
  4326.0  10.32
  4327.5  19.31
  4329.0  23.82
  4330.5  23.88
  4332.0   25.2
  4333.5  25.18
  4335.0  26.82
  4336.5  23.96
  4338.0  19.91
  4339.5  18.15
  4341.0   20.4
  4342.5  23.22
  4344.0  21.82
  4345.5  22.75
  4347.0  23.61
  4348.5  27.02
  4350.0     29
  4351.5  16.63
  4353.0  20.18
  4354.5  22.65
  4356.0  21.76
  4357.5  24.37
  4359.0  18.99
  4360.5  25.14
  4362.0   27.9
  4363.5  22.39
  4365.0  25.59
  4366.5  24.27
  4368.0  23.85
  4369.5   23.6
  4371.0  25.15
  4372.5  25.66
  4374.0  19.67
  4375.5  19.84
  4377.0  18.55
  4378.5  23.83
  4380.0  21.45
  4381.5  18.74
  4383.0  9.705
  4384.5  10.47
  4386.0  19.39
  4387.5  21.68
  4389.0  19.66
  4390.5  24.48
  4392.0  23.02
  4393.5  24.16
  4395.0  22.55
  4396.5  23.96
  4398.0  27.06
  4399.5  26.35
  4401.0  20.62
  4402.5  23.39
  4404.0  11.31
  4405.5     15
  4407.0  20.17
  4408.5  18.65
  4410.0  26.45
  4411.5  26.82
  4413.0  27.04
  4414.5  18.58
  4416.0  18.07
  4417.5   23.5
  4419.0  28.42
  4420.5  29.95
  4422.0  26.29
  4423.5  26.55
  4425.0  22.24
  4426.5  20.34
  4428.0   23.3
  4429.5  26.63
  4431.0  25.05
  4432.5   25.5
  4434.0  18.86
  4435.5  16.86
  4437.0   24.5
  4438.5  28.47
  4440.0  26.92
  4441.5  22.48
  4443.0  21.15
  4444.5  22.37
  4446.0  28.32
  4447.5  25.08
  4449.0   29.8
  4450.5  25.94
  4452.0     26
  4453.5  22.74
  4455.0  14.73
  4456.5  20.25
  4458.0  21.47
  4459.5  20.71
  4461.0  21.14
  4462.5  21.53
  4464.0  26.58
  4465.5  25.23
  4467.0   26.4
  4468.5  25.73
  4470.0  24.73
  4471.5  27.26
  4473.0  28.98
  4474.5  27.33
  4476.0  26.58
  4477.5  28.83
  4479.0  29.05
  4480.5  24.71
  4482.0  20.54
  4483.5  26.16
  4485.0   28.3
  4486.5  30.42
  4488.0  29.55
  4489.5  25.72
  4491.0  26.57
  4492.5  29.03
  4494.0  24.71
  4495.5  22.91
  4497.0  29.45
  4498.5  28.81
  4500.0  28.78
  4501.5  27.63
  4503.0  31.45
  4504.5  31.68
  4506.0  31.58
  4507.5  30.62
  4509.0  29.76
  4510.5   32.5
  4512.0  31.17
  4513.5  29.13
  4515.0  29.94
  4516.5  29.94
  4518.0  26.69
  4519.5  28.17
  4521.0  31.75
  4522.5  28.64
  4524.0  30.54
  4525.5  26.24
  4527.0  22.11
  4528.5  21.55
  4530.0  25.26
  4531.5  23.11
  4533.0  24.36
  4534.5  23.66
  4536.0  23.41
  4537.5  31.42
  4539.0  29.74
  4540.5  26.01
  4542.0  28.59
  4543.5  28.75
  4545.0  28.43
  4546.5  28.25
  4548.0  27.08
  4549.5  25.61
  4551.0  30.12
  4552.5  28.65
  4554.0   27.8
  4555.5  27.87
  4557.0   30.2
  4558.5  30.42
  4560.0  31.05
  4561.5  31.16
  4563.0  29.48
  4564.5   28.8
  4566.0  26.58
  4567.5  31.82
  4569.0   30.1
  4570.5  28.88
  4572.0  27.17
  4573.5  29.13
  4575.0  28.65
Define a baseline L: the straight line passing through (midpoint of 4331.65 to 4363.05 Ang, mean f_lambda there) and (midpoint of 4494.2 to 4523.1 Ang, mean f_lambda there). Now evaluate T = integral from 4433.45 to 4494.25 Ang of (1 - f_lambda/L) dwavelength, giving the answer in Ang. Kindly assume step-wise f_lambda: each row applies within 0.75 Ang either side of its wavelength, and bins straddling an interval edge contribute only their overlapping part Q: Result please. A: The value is 6.0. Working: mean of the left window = 23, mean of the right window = 29.4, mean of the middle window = 24.9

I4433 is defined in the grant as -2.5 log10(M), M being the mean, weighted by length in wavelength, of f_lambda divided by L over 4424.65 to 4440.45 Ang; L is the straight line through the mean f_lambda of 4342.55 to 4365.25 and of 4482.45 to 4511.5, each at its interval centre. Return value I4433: 0.12 mag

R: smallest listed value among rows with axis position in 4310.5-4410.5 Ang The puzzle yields 9.705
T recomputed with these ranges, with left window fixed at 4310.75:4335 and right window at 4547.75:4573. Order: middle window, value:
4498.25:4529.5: -1.8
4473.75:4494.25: -0.5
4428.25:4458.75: 1.5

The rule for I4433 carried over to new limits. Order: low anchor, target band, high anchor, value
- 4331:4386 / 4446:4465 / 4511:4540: 0.083 mag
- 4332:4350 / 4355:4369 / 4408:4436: -0.016 mag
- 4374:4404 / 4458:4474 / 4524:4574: -0.027 mag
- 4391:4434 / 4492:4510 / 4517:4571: -0.102 mag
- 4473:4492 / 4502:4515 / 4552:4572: -0.112 mag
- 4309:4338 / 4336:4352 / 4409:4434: -0.054 mag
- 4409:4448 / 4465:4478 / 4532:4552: -0.059 mag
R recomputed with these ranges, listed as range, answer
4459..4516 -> 20.54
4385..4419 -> 11.31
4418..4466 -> 14.73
